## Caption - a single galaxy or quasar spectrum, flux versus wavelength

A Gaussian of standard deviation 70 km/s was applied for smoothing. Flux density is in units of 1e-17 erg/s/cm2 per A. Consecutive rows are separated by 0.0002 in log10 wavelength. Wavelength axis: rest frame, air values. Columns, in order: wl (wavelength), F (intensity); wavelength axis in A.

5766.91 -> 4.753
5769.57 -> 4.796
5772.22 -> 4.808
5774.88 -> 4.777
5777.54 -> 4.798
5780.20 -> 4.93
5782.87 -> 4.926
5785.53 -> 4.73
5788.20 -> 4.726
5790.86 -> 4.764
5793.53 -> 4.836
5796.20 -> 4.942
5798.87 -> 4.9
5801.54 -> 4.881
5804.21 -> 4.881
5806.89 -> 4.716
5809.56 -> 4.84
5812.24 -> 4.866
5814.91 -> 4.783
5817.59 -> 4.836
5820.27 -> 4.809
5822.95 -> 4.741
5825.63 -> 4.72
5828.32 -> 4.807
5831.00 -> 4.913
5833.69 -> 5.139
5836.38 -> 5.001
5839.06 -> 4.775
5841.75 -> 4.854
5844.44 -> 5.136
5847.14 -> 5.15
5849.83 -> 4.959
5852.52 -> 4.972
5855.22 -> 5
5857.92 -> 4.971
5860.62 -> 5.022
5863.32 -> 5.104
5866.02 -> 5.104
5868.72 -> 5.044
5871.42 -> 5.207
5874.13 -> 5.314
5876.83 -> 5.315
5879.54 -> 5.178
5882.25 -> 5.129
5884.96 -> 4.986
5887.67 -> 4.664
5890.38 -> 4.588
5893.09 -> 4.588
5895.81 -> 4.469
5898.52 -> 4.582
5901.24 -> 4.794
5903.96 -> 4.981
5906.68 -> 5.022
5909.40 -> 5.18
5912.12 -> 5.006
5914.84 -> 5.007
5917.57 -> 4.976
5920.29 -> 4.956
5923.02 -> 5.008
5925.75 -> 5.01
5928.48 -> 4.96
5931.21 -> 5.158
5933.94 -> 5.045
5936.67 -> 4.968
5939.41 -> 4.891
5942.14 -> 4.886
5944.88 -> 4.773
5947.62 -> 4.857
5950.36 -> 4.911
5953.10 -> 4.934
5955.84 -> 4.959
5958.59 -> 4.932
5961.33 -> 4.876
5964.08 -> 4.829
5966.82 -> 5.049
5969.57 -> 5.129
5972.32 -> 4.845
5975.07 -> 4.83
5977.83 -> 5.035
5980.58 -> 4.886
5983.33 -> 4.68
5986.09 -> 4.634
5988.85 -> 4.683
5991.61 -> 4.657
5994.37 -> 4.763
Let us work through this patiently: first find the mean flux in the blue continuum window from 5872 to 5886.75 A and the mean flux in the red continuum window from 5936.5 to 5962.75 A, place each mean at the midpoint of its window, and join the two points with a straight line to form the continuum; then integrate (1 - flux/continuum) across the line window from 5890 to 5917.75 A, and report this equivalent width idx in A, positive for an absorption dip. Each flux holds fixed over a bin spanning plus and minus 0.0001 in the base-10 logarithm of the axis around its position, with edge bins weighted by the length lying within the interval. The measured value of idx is 1.3 A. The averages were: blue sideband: 5.17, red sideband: 4.89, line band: 4.84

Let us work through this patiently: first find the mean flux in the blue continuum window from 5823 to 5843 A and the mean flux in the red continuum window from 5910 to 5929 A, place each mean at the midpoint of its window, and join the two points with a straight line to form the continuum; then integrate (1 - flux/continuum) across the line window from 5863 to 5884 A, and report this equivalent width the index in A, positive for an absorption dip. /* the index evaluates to -1.0 A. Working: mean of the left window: 4.88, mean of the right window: 5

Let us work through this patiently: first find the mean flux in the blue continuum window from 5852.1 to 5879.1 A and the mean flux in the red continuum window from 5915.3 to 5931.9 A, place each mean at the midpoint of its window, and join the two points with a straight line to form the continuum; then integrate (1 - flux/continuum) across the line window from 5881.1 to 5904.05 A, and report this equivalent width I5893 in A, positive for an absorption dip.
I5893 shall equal 1.5 A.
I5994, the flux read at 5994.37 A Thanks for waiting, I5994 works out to 4.763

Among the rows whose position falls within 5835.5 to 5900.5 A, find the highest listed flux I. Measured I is 5.315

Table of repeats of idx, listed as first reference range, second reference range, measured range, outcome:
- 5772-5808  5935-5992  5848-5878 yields -1.5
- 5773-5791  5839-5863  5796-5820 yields 0.2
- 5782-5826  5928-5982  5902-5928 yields -0.5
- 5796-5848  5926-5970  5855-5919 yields -0.7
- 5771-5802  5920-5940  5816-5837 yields 0.1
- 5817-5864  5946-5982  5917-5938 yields -0.3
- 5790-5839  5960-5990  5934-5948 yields -0.1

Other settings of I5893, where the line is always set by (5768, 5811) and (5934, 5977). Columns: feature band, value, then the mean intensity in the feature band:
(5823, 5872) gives -1.3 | 4.98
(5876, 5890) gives -0.4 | 5.01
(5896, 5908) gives 0.2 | 4.81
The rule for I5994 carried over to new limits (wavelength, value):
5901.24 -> 4.794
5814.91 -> 4.783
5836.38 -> 5.001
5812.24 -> 4.866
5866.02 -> 5.104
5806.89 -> 4.716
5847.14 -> 5.15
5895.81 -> 4.469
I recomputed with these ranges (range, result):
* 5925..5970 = 5.158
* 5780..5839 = 5.139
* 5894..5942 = 5.18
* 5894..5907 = 5.022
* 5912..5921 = 5.007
